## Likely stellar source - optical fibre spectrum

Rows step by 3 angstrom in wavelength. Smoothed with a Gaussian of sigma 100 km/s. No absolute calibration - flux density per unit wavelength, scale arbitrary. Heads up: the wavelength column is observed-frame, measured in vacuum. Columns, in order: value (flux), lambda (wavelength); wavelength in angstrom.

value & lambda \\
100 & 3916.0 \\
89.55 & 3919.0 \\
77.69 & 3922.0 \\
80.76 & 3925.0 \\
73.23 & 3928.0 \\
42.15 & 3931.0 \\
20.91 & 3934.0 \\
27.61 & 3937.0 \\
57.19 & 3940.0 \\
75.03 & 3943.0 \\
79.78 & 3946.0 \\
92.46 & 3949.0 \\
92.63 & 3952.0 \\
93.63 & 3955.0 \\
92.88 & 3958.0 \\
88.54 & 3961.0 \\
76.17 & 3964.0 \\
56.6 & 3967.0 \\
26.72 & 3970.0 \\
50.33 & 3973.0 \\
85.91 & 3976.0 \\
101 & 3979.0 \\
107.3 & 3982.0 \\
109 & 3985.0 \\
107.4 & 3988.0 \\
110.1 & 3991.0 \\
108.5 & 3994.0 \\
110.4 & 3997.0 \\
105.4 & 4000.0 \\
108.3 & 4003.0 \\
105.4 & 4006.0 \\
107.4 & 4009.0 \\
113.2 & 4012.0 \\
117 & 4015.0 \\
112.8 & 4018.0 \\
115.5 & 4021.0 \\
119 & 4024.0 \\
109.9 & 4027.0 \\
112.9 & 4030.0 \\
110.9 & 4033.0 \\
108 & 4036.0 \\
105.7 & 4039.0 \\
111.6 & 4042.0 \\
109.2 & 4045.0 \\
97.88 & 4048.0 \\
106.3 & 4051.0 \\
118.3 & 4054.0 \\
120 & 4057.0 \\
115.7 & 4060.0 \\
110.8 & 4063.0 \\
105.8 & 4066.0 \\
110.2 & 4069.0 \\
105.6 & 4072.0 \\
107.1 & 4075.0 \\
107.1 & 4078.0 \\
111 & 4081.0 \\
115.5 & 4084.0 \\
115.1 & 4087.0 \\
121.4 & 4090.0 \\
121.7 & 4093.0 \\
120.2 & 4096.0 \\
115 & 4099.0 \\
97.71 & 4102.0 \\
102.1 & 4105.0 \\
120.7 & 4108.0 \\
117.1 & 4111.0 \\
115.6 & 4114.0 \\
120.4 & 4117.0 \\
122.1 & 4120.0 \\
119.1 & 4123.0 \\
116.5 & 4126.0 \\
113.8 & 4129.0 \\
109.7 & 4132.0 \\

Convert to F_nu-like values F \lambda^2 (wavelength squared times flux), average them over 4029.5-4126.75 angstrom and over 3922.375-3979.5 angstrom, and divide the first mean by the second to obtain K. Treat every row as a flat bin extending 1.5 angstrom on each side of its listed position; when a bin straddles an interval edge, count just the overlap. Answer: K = 1.7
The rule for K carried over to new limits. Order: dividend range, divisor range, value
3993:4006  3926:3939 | 2.59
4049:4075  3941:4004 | 1.30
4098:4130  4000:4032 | 1.08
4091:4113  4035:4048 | 1.09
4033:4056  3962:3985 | 1.50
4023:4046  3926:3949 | 2.05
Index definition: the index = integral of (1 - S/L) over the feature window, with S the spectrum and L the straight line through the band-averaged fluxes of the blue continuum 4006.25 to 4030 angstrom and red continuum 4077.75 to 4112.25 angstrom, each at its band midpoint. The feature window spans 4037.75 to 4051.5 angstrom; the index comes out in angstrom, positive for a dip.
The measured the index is 0.9 angstrom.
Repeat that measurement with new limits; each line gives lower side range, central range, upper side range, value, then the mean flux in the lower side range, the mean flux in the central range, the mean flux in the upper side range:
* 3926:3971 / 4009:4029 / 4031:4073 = -3.7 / 67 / 114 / 110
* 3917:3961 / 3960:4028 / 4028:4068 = -4.3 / 72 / 97.9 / 110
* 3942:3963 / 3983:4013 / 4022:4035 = -1.6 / 87.9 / 108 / 113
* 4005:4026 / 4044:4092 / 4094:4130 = 1.3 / 113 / 111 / 115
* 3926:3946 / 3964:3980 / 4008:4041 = 2.7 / 52.4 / 64.1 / 112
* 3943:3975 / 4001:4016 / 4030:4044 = -2.0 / 75.1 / 110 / 109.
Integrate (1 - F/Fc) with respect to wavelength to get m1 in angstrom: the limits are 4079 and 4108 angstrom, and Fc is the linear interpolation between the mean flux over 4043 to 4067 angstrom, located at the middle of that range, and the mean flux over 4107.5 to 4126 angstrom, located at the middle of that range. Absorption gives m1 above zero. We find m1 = 0.5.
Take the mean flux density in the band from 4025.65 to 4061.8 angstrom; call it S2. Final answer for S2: 111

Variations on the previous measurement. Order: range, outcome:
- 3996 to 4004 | 108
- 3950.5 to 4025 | 96.7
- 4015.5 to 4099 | 112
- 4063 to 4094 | 112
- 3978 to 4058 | 110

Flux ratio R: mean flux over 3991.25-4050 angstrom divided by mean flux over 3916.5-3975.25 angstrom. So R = 1.60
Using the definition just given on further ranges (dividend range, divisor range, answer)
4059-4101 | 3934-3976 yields 1.64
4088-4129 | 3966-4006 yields 1.26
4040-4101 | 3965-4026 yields 1.13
